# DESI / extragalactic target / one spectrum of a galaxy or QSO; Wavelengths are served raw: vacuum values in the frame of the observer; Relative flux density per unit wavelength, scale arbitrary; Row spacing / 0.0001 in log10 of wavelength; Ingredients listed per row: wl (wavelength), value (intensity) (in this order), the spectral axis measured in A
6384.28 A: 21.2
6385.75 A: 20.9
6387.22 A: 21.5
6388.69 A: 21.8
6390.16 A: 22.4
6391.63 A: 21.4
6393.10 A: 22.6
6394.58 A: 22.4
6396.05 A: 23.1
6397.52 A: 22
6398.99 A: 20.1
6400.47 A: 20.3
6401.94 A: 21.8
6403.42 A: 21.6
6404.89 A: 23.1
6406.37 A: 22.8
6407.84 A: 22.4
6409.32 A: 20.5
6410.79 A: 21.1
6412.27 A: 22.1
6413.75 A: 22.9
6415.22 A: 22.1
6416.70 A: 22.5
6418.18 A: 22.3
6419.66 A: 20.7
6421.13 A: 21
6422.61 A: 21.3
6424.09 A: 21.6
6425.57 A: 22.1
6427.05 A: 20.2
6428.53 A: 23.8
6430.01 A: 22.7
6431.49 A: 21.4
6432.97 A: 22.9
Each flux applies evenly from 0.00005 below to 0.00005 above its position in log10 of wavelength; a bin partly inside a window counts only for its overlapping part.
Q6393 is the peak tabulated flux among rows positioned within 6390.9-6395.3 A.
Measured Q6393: 22.6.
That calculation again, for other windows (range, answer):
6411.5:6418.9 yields 22.9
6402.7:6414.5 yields 23.1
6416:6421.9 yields 22.5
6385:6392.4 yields 22.4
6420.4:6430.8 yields 23.8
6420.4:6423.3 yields 21.3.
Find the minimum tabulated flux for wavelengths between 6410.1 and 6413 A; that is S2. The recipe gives 21.1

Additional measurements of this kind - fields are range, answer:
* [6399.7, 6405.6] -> 20.3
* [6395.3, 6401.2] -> 20.1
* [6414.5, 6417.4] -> 22.1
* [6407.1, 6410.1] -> 20.5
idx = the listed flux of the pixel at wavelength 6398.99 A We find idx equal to 20.1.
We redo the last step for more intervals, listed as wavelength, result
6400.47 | 20.3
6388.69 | 21.8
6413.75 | 22.9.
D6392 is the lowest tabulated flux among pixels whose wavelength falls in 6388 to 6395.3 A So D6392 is 21.4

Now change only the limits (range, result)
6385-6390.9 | 20.9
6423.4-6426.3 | 21.6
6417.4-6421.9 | 20.7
